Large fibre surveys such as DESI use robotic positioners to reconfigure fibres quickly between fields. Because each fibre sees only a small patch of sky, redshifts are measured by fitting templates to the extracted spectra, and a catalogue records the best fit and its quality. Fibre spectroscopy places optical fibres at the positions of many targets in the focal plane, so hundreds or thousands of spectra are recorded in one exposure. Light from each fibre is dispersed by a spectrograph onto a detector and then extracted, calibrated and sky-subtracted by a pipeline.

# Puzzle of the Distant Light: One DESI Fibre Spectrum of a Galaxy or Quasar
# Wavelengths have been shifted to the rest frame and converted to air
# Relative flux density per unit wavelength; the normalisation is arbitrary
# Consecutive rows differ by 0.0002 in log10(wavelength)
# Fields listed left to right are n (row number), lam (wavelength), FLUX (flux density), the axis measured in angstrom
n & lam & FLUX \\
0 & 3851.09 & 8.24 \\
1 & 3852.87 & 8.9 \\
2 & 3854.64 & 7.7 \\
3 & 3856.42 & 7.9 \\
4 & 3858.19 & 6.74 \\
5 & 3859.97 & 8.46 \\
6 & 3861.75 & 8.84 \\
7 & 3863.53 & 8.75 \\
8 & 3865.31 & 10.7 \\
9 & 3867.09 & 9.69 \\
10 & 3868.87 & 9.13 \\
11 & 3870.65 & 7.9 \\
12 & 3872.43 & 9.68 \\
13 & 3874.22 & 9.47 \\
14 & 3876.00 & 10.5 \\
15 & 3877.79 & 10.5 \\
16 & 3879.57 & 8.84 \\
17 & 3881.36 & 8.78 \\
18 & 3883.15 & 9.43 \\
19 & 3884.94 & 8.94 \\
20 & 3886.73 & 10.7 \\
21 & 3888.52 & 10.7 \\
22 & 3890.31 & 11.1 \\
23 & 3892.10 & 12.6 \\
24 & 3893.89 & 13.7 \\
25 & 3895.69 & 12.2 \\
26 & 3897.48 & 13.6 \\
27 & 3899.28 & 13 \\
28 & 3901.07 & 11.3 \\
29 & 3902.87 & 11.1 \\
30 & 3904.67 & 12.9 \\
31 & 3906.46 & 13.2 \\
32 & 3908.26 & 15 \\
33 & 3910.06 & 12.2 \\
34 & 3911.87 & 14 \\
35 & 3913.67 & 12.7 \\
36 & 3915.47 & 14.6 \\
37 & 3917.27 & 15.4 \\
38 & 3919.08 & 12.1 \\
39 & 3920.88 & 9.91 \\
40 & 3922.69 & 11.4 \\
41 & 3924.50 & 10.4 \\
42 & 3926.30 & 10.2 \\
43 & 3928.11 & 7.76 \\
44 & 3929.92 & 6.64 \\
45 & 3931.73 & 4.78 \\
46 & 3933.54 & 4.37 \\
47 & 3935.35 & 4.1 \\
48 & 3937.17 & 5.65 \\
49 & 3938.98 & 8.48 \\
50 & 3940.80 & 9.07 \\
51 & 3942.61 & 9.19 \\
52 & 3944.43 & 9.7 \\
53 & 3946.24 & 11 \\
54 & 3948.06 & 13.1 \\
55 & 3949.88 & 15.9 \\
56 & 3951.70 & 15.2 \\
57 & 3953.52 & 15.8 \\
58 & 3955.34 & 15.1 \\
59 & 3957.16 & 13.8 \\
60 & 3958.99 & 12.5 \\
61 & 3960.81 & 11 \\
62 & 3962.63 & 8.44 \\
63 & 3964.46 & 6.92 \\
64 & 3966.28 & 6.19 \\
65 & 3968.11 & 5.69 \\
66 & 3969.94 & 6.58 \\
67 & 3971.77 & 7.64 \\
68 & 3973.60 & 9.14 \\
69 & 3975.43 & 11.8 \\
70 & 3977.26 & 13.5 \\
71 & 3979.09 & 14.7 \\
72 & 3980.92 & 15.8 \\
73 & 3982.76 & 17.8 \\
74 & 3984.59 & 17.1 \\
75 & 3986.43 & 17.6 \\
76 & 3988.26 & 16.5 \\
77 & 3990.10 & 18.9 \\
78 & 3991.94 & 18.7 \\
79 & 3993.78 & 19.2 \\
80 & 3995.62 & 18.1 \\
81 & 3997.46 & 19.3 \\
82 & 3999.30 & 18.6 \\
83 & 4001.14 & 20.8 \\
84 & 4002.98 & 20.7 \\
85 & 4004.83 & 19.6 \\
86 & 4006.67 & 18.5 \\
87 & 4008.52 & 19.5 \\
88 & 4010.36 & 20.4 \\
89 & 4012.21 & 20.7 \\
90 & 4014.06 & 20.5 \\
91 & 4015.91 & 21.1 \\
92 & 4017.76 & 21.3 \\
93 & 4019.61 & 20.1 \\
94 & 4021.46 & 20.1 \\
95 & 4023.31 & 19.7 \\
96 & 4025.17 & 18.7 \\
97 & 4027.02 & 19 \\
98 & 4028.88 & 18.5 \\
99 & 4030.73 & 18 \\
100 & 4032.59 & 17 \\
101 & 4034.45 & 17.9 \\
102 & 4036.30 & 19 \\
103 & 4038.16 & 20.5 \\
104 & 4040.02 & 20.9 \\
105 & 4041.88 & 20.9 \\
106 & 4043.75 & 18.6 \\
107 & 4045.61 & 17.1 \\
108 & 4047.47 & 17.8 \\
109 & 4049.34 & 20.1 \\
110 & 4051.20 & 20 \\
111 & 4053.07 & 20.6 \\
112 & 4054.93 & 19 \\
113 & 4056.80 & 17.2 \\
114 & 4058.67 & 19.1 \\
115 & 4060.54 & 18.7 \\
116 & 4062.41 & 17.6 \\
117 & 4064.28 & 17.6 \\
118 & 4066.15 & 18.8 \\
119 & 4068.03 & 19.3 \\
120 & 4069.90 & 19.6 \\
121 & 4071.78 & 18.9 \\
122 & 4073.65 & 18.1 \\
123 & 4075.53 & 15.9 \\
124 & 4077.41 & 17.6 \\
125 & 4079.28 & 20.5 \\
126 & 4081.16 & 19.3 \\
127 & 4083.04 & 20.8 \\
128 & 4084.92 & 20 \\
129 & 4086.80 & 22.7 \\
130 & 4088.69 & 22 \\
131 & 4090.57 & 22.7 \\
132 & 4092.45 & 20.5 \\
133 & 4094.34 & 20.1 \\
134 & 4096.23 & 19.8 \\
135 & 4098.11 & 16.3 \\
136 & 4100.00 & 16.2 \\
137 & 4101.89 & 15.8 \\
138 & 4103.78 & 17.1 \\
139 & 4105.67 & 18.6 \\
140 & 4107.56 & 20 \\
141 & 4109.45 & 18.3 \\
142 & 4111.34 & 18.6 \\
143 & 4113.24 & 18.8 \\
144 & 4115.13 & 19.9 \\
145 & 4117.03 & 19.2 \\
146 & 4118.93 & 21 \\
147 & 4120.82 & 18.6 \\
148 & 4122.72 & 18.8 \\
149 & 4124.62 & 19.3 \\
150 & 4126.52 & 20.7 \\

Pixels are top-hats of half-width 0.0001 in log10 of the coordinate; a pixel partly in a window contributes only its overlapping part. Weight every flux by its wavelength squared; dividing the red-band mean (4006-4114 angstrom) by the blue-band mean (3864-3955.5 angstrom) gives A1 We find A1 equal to 1.91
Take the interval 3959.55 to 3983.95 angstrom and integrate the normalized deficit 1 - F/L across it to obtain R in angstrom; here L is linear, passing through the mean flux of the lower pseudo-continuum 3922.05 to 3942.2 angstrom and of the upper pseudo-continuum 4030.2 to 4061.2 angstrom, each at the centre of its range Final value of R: 2.4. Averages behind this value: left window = 7.52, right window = 19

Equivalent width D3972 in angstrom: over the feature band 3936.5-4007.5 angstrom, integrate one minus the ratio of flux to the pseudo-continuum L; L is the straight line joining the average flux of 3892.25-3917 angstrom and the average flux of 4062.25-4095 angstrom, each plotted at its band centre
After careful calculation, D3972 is 9.22 angstrom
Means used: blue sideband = 13.1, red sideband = 19.6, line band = 13.7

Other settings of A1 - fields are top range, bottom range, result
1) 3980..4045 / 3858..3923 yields 1.83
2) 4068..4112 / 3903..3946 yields 2.04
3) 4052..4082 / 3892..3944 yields 1.88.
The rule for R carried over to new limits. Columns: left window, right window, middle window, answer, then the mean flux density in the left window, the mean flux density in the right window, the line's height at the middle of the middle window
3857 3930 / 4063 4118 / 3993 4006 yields -3.5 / 10.9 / 19.1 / 15.3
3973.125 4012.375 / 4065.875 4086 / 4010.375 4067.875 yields -2.6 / 17.6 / 19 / 18.4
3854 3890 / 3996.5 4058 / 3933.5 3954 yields 5.6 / 9.21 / 19.4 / 13.9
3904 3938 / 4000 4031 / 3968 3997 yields 3.7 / 10.4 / 19.9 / 16.6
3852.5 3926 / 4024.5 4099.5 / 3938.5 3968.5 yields 6.0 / 10.9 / 19.2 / 13.9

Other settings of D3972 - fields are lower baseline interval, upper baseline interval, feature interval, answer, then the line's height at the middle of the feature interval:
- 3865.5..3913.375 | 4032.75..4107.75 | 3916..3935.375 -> 5.4 angstrom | 12.8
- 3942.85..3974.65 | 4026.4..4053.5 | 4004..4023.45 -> -4.5 angstrom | 16.4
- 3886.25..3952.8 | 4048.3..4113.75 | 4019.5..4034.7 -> -2.2 angstrom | 16.4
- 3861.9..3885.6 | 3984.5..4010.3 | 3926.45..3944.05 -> 9.0 angstrom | 14.1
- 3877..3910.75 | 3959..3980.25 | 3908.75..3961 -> -2.7 angstrom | 10.4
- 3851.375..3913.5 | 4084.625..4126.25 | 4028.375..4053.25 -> -3.4 angstrom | 16.8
